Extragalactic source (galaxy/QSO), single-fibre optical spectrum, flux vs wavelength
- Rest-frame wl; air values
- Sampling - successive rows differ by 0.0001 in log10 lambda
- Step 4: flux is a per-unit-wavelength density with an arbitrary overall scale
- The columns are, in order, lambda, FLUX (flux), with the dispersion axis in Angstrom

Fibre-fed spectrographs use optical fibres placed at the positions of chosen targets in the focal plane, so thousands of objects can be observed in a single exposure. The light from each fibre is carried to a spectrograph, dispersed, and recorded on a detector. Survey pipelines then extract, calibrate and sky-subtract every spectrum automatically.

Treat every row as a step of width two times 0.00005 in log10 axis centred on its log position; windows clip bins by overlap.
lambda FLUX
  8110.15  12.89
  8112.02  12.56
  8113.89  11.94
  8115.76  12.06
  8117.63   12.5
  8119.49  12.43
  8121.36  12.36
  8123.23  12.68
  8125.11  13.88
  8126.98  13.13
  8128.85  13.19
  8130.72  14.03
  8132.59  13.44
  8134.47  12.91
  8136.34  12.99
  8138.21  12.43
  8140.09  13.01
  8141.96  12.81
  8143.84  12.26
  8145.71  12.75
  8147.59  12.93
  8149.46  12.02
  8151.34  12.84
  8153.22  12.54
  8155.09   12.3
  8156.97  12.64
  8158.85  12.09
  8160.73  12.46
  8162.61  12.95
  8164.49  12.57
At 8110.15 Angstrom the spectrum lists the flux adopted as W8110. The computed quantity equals 12.89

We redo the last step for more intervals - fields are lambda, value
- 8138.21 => 12.43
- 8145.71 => 12.75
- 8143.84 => 12.26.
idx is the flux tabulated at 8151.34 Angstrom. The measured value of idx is 12.84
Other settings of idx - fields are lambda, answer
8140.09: 13.01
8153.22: 12.54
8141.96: 12.81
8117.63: 12.5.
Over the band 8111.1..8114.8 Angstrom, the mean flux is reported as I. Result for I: 12.2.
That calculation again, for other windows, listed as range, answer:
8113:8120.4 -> 12.2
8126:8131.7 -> 13.5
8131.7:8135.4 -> 13.1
